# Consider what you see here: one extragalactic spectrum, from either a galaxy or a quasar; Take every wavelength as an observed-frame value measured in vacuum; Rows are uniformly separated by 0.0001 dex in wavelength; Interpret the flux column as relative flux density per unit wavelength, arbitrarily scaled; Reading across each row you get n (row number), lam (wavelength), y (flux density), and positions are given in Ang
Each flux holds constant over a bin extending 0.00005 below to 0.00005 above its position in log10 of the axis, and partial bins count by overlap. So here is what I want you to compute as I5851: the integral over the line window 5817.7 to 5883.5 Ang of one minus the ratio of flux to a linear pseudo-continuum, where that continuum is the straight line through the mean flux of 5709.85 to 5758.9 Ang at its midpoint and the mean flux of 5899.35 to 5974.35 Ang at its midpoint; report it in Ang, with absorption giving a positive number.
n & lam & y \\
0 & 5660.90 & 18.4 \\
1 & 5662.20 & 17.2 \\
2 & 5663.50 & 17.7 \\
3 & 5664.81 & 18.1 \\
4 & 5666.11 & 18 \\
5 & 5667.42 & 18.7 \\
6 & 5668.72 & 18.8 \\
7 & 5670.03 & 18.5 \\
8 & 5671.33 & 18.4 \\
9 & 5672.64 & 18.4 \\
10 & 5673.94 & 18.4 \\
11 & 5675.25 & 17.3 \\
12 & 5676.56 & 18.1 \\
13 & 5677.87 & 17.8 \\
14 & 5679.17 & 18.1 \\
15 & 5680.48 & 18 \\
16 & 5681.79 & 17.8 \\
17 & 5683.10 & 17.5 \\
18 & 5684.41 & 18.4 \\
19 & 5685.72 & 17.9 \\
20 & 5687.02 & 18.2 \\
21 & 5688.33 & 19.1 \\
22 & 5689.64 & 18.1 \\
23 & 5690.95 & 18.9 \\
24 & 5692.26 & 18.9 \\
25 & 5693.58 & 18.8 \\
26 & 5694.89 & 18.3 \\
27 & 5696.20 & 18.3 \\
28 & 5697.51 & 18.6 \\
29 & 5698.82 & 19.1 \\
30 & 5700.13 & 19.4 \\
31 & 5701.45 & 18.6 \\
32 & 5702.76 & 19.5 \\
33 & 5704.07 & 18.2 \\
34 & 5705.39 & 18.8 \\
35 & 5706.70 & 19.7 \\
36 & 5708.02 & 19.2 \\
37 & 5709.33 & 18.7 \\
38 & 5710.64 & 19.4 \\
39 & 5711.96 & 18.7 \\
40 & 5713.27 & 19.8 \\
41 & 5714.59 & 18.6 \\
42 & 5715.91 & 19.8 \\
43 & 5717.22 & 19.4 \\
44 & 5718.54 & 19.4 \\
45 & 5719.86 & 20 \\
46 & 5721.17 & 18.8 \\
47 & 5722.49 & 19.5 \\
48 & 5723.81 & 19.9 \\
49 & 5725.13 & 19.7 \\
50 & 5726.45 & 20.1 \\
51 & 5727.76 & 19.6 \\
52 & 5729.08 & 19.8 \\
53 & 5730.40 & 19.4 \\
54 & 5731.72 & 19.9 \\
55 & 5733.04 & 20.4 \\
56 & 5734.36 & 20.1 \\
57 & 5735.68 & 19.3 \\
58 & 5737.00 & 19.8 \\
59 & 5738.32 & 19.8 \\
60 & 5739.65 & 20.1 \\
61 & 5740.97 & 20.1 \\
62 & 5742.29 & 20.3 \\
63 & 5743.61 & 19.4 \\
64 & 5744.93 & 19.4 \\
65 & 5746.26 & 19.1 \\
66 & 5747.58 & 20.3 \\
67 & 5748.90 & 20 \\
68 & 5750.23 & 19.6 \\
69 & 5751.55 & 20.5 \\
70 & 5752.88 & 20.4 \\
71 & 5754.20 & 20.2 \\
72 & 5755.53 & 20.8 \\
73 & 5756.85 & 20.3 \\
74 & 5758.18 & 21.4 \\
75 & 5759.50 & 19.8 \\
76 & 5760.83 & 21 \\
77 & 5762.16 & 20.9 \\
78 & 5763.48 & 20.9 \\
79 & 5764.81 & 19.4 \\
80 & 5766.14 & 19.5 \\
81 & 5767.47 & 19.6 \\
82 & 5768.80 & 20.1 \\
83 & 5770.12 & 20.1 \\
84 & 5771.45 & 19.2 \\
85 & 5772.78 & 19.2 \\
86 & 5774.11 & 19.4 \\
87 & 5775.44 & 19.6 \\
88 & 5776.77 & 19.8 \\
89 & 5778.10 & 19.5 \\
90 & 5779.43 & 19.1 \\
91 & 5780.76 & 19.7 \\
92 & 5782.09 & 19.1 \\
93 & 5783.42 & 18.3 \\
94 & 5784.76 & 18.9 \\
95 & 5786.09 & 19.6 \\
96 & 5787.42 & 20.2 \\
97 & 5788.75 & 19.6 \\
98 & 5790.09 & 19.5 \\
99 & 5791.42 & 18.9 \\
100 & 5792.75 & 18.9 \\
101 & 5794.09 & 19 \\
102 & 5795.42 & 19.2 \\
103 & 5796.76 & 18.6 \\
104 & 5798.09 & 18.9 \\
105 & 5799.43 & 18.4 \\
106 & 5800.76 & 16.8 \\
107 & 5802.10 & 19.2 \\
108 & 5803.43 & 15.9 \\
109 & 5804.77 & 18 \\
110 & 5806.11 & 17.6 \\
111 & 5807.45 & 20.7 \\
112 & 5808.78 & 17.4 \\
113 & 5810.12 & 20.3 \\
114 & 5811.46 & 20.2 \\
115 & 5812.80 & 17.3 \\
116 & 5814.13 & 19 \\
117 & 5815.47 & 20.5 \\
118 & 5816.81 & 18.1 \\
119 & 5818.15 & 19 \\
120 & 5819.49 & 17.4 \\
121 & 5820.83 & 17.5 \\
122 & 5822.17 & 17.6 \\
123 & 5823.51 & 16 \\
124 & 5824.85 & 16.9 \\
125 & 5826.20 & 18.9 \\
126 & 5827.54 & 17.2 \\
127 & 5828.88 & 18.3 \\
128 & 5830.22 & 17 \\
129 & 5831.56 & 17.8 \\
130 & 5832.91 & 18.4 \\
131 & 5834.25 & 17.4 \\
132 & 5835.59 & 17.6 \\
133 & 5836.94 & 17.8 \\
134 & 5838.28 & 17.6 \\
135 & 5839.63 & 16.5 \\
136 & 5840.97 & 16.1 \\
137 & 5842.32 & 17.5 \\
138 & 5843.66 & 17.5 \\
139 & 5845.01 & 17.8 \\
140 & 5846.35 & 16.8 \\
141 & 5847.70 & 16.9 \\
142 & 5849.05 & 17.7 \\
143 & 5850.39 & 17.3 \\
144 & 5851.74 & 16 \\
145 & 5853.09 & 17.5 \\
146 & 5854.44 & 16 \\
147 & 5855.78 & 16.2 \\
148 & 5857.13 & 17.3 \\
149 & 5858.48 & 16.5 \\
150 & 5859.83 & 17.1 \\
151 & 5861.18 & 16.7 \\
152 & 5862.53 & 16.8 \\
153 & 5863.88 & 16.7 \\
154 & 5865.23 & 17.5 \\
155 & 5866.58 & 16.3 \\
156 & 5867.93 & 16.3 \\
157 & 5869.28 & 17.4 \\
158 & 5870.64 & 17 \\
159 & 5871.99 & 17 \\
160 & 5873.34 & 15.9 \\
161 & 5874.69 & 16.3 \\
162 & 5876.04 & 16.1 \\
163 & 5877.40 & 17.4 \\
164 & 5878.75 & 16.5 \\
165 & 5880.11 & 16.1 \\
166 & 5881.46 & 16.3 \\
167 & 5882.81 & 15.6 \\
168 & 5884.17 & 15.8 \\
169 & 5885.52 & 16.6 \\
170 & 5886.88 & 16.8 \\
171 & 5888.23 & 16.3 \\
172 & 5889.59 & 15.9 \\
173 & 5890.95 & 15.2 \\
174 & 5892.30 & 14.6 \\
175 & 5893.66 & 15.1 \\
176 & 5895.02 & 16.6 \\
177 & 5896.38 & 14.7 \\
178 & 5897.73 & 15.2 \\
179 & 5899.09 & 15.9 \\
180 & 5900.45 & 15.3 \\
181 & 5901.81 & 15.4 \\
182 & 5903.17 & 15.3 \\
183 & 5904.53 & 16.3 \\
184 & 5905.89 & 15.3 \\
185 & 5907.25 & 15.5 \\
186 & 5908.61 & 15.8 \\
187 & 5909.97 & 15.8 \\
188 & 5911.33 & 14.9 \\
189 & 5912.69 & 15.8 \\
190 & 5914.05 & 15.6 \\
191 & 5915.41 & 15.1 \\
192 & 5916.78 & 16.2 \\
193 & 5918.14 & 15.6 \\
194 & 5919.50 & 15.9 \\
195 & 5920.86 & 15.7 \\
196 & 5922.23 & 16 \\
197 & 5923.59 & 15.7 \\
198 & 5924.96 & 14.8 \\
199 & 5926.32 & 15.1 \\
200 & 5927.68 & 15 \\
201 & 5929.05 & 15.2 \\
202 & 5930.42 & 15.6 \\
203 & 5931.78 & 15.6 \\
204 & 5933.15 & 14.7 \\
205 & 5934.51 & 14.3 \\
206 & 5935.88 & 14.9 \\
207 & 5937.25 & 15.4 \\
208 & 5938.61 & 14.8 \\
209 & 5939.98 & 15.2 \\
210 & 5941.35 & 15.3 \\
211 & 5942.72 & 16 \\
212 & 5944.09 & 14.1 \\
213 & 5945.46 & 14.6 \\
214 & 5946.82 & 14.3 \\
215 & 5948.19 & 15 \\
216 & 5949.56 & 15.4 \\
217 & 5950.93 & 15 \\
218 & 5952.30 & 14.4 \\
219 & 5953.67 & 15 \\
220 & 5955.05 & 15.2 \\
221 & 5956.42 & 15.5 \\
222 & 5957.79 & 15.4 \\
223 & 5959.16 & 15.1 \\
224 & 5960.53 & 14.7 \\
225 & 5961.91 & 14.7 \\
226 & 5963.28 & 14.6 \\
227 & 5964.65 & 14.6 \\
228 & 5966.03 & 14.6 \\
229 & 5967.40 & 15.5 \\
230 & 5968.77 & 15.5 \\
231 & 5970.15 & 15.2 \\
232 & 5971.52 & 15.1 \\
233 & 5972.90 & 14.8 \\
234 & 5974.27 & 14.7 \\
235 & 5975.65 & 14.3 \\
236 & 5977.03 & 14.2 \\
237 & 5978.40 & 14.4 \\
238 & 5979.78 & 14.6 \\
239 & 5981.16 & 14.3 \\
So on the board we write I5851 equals 0.5 Ang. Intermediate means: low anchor 19.8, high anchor 15.2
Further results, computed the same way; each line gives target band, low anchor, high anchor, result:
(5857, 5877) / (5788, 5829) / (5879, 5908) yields -0.2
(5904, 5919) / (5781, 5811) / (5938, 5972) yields 0.4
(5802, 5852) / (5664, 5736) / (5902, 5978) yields -2.6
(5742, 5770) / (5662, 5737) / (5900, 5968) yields -3.4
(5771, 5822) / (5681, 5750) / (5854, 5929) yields -3.2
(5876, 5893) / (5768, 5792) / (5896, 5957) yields 0.4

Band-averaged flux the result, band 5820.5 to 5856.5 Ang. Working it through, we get 17.2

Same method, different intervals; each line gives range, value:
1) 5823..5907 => 16.6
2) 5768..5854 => 18.3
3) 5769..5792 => 19.4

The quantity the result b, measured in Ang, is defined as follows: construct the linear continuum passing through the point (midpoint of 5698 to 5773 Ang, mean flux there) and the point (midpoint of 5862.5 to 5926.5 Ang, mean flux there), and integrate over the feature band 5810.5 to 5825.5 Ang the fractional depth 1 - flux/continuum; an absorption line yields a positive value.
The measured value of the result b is -0.35 Ang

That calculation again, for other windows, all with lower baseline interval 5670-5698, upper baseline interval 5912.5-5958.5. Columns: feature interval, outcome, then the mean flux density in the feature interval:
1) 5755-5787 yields -4.82 Ang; 19.8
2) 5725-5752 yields -3.44 Ang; 19.8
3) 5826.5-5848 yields -1.34 Ang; 17.4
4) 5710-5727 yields -1.55 Ang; 19.5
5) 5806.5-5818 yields -1.68 Ang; 19.1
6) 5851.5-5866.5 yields -0.58 Ang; 16.8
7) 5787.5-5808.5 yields -2.18 Ang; 18.6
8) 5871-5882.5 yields -0.37 Ang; 16.5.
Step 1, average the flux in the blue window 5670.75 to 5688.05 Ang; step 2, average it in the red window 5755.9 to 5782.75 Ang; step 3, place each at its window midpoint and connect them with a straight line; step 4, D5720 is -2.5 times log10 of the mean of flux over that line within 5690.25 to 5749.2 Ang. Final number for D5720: -0.029 mag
